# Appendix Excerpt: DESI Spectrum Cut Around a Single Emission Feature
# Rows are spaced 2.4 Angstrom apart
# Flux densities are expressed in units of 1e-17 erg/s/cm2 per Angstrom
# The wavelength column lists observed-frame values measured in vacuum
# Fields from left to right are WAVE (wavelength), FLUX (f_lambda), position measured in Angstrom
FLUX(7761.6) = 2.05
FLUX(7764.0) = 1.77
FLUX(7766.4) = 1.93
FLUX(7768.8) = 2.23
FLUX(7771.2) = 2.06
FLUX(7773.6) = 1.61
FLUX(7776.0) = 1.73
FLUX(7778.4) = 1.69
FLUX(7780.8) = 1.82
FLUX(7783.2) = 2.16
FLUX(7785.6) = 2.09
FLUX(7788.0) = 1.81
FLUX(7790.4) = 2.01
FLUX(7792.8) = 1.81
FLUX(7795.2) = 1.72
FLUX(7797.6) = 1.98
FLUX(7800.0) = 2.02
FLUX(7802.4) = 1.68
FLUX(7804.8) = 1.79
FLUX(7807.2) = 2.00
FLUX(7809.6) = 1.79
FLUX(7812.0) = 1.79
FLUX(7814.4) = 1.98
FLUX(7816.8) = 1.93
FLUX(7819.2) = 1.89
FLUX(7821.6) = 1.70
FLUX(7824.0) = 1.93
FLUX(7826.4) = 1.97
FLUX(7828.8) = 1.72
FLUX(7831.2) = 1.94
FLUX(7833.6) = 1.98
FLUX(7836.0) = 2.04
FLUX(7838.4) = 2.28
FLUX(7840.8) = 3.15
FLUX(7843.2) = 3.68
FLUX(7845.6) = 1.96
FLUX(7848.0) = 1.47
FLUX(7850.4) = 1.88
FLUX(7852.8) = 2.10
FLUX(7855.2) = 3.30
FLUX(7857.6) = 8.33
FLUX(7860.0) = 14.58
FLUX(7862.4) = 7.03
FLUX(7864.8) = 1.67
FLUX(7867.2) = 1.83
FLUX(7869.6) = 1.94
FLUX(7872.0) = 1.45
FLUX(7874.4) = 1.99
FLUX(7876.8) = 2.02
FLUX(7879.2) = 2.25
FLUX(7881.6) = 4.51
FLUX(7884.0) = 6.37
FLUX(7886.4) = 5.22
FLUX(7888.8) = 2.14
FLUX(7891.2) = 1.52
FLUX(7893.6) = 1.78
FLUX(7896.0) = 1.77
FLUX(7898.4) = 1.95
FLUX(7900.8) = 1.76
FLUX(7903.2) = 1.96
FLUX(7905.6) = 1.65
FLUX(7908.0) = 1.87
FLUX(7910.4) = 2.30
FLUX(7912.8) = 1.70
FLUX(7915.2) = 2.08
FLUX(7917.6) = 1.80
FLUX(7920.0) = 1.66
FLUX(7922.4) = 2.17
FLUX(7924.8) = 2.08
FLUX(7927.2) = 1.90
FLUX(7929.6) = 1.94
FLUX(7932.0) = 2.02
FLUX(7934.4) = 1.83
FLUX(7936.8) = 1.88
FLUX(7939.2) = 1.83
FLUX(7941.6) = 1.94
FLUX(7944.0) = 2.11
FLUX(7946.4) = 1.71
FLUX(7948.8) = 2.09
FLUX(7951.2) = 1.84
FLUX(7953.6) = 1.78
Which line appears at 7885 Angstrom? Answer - [N II] 6583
